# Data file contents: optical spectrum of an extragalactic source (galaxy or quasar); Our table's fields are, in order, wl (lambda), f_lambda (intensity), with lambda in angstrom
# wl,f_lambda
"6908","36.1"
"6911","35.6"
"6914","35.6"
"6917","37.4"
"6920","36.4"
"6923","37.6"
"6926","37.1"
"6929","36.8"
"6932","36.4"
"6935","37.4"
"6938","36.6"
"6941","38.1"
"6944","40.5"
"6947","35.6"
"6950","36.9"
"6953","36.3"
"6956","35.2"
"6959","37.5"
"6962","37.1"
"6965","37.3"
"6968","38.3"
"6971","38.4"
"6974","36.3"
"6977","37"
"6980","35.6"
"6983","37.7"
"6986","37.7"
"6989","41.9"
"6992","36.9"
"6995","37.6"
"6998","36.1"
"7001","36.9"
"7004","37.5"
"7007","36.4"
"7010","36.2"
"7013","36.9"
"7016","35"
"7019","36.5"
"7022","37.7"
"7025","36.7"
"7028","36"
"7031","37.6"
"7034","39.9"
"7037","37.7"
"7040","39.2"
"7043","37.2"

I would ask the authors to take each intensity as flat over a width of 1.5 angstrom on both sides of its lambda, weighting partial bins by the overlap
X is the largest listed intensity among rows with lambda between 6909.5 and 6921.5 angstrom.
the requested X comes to 37.4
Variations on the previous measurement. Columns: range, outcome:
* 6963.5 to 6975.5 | 38.4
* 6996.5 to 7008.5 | 37.5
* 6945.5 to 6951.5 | 36.9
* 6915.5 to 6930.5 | 37.6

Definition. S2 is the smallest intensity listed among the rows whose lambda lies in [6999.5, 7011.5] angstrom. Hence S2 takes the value 36.2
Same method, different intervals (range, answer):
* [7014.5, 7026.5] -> 35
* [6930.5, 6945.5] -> 36.4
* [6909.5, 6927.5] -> 35.6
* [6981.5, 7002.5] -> 36.1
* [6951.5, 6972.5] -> 35.2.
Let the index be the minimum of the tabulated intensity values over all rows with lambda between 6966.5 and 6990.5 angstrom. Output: 35.6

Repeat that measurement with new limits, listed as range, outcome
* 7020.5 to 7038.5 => 36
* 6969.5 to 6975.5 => 36.3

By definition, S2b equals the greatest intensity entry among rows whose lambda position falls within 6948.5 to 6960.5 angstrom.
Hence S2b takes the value 37.5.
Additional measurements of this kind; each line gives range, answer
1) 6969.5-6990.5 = 41.9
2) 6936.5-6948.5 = 40.5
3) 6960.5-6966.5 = 37.3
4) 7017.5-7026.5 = 37.7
